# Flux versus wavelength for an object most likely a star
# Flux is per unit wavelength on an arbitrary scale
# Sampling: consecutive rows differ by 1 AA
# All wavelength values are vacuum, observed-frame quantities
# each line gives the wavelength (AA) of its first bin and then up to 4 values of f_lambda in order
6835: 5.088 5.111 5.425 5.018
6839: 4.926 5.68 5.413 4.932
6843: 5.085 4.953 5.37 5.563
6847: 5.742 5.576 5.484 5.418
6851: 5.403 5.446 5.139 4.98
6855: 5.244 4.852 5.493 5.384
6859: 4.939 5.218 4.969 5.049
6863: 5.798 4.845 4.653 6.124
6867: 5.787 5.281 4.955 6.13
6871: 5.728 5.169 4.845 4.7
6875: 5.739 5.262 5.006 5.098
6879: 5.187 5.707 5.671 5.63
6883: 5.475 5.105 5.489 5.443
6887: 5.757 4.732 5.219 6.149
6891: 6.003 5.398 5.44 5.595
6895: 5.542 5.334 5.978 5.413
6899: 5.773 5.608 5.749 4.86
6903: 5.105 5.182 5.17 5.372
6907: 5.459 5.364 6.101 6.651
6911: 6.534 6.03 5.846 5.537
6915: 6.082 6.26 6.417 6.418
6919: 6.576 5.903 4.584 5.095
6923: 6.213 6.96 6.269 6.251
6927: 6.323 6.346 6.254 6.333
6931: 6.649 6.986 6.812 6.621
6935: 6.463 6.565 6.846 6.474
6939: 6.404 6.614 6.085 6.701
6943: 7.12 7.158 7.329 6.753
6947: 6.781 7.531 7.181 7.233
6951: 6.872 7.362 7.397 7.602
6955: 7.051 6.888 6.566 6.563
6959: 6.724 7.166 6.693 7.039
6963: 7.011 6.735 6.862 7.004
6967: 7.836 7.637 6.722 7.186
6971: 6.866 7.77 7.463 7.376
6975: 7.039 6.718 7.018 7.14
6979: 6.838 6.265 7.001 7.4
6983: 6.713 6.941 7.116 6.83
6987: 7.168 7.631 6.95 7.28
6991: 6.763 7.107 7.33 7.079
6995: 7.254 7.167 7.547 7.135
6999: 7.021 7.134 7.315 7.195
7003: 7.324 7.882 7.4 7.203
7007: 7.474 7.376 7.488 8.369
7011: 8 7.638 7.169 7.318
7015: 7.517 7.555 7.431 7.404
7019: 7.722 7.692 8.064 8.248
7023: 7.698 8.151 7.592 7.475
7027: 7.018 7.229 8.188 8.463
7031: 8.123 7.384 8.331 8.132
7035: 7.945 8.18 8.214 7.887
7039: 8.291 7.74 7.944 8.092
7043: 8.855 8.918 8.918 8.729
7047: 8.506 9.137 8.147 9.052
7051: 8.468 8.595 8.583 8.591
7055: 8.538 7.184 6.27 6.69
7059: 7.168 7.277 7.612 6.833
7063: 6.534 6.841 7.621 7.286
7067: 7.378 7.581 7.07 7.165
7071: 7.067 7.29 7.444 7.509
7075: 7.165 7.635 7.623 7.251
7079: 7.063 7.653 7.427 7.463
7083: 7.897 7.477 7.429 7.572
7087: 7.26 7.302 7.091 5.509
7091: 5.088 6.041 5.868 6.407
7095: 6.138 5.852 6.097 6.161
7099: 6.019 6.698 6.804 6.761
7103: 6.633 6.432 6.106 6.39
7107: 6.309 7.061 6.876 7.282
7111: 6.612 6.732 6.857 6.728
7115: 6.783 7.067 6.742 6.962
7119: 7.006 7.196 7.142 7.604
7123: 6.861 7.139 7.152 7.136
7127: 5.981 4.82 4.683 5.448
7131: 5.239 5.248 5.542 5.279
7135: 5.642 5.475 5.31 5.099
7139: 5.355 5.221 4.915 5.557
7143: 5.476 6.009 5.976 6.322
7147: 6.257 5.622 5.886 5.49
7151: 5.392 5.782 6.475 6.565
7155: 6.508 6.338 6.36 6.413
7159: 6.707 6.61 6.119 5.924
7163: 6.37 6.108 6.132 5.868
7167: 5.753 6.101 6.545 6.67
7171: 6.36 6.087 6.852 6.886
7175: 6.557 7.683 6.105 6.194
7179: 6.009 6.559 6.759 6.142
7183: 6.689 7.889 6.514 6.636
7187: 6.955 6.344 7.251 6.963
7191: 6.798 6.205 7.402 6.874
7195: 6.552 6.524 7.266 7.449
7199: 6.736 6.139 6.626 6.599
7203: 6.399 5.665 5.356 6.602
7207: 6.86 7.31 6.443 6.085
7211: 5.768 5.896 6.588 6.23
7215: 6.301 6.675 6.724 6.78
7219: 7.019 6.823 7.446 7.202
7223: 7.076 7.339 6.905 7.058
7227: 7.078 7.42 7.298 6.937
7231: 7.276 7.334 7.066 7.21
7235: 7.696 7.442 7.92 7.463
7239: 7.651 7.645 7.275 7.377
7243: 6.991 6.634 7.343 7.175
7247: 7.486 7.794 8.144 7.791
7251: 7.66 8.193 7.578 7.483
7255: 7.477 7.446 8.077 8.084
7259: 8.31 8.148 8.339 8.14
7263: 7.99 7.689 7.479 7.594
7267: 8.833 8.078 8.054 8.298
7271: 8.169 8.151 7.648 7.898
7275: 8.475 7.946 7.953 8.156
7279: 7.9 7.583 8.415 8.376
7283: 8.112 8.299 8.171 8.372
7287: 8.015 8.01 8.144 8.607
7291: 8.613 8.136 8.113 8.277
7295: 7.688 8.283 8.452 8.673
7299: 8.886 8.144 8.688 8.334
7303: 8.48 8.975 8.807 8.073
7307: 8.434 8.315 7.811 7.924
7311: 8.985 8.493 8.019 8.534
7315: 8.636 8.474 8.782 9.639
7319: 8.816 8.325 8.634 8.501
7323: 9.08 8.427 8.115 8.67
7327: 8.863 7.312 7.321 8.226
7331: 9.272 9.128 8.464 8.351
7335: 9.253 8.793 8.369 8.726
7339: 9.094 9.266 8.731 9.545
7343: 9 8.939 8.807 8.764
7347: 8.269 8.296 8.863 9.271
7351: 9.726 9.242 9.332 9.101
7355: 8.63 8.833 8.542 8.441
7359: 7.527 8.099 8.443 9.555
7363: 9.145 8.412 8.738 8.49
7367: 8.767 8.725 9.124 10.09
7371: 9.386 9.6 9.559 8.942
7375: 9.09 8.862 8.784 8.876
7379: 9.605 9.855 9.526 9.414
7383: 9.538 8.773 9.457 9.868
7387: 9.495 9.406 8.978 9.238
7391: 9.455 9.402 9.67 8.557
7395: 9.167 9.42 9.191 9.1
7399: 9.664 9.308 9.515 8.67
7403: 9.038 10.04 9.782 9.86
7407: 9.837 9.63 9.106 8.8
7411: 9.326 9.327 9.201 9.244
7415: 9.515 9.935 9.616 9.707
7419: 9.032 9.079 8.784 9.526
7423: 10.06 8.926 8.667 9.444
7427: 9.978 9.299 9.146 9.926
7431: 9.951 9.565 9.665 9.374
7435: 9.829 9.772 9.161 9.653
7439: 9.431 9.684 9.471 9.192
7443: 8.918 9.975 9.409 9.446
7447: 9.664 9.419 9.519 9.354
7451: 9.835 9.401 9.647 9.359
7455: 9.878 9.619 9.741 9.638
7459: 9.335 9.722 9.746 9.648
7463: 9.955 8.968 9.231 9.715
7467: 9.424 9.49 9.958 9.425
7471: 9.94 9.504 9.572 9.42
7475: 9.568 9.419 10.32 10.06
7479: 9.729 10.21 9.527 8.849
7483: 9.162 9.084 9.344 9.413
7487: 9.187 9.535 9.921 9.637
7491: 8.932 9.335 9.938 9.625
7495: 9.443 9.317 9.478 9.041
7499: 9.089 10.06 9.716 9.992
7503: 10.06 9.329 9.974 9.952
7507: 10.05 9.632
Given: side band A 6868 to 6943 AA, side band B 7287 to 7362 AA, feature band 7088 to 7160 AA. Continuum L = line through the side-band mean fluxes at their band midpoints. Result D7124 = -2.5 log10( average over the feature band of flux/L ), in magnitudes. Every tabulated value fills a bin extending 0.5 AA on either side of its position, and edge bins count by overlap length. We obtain 0.17 mag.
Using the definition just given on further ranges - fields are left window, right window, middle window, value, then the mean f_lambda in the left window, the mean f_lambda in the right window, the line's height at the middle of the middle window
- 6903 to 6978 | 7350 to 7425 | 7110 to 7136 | 0.20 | 6.6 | 9.21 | 7.67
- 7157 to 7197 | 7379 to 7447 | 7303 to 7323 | -0.04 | 6.55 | 9.42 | 8.2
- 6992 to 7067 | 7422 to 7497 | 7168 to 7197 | 0.25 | 7.73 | 9.54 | 8.38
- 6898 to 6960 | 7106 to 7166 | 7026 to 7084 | -0.24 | 6.36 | 6.18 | 6.25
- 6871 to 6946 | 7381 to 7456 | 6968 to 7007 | -0.11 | 5.89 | 9.43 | 6.44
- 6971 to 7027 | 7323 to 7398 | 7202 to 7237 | 0.22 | 7.34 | 8.95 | 8.32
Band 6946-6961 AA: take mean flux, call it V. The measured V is 7.04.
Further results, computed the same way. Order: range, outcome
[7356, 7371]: 8.75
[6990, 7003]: 7.18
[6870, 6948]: 5.92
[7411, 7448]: 9.46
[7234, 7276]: 7.78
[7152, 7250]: 6.77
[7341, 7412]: 9.13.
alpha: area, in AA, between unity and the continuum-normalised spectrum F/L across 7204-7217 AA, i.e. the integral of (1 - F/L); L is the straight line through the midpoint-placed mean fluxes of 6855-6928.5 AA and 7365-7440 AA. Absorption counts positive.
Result 2.6 AA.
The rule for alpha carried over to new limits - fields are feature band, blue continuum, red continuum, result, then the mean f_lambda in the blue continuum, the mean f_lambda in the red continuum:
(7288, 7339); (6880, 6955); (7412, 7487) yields 1.0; 6.13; 9.52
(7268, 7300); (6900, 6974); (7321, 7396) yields 1.2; 6.53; 8.94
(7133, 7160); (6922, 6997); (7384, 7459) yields 7.2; 6.92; 9.44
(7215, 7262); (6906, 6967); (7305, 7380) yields 4.5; 6.56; 8.75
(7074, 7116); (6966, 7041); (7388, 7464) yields 5.9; 7.45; 9.45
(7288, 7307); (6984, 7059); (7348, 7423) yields 1.0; 7.73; 9.2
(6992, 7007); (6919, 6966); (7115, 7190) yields -1.6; 6.68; 6.24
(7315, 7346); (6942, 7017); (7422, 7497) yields 0.7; 7.18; 9.54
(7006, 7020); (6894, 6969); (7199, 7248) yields -2.2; 6.4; 6.92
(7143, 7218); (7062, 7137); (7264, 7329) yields 9.5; 6.69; 8.3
